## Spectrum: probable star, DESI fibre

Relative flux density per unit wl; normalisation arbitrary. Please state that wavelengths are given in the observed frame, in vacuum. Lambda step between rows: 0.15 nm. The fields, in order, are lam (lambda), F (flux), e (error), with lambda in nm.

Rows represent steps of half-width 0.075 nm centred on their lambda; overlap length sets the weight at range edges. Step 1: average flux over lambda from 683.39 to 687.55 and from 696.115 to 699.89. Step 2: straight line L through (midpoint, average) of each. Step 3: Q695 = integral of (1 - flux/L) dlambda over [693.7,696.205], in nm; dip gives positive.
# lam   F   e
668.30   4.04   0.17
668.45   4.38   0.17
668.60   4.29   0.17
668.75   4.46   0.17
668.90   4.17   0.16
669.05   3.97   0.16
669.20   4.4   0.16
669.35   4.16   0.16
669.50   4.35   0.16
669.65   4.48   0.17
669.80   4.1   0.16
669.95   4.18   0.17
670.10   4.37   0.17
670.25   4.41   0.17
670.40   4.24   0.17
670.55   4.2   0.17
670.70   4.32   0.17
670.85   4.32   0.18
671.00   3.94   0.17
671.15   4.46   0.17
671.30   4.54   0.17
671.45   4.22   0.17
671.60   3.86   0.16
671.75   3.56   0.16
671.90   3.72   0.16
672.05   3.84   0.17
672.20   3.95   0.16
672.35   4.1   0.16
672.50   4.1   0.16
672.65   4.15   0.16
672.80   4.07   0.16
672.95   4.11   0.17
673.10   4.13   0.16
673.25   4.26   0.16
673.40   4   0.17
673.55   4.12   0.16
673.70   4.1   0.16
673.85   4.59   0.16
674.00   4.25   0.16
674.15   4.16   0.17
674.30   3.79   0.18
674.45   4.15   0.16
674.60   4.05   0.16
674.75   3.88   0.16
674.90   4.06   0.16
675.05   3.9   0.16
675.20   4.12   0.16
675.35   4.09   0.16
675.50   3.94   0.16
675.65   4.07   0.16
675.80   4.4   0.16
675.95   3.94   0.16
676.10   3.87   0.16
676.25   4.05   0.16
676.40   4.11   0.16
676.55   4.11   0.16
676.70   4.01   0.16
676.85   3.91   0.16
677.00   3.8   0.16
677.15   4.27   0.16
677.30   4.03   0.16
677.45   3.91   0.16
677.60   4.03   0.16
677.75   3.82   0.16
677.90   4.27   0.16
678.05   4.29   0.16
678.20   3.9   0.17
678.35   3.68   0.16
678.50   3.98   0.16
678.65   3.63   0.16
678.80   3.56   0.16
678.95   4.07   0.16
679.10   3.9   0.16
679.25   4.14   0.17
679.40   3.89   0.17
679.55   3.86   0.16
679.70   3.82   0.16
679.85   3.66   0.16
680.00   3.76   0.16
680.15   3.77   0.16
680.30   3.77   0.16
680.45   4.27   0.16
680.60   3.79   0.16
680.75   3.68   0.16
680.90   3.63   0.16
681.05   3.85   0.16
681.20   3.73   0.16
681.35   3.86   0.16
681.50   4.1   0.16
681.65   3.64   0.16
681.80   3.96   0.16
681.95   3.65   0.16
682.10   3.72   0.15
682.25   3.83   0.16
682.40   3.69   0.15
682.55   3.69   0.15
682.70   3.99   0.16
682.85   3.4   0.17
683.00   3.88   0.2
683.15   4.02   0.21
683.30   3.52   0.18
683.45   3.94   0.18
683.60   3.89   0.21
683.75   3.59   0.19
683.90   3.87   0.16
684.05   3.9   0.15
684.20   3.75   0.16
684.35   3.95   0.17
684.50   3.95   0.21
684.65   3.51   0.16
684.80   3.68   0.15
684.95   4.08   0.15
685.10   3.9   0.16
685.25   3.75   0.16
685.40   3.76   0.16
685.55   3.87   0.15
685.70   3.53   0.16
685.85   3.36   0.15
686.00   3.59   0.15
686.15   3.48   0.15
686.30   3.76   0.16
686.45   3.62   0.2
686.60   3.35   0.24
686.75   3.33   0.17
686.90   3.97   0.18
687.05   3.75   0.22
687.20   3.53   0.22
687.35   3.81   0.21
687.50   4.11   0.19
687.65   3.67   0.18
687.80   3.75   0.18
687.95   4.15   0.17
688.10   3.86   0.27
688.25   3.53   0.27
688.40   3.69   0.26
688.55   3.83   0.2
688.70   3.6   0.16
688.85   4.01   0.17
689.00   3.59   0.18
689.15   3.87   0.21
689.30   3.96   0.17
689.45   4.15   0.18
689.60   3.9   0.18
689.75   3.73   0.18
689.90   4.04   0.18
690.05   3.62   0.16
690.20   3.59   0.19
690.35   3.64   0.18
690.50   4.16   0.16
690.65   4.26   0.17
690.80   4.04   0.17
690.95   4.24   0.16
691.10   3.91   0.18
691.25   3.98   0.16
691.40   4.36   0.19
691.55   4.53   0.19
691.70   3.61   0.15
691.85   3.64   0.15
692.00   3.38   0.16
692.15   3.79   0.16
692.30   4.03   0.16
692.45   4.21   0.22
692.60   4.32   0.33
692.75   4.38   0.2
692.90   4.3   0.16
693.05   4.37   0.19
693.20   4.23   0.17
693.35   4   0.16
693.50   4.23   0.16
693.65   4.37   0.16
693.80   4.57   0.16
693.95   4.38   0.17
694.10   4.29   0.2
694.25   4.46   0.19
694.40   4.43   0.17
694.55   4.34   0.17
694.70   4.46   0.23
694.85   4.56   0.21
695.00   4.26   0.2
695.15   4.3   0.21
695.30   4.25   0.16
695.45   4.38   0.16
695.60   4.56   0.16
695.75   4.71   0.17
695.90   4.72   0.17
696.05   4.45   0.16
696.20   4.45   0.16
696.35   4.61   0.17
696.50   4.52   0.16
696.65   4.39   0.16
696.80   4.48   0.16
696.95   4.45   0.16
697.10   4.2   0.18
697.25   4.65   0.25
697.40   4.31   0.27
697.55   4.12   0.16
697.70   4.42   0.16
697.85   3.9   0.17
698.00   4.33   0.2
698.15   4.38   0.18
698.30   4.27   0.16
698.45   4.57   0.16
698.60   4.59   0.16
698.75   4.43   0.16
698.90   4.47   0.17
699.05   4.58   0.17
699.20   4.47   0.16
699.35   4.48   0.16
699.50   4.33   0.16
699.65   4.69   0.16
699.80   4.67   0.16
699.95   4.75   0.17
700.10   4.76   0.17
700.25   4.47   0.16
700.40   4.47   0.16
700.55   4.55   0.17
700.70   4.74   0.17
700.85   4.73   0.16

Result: -0.108 nm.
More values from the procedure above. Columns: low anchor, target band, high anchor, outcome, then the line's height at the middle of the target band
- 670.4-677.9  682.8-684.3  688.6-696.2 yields 0.12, 4.11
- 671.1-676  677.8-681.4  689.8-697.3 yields 0.23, 4.13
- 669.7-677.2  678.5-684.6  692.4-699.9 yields 0.57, 4.21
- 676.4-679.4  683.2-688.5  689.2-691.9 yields 0.31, 3.97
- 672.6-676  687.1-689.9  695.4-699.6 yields 0.31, 4.31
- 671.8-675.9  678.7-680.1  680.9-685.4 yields 0.02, 3.91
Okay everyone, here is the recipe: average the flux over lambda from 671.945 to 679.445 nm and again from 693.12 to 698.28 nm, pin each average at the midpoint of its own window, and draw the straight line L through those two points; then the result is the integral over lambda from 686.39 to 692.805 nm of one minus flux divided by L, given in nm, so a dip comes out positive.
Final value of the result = 0.611 nm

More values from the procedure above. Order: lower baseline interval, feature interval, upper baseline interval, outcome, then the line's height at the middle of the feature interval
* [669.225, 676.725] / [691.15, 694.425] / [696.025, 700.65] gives 0.16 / 4.39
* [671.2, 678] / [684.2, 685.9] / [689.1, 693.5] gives 0.11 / 4.03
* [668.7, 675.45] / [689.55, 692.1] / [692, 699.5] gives 0.24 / 4.32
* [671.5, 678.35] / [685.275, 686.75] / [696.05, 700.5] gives 0.23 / 4.24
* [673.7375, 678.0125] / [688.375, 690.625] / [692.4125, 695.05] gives 0.23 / 4.28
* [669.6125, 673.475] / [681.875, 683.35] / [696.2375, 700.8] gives 0.18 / 4.27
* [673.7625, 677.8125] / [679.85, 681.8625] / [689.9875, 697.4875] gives 0.14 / 4.11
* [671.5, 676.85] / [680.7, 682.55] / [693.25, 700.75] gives 0.18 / 4.17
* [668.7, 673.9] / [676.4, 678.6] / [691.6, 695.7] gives 0.10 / 4.18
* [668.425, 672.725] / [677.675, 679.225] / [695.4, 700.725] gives 0.13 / 4.26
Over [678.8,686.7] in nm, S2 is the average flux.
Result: 3.78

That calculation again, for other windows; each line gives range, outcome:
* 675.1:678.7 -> 4.01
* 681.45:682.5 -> 3.79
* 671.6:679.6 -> 4.01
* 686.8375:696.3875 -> 4.09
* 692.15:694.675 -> 4.29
